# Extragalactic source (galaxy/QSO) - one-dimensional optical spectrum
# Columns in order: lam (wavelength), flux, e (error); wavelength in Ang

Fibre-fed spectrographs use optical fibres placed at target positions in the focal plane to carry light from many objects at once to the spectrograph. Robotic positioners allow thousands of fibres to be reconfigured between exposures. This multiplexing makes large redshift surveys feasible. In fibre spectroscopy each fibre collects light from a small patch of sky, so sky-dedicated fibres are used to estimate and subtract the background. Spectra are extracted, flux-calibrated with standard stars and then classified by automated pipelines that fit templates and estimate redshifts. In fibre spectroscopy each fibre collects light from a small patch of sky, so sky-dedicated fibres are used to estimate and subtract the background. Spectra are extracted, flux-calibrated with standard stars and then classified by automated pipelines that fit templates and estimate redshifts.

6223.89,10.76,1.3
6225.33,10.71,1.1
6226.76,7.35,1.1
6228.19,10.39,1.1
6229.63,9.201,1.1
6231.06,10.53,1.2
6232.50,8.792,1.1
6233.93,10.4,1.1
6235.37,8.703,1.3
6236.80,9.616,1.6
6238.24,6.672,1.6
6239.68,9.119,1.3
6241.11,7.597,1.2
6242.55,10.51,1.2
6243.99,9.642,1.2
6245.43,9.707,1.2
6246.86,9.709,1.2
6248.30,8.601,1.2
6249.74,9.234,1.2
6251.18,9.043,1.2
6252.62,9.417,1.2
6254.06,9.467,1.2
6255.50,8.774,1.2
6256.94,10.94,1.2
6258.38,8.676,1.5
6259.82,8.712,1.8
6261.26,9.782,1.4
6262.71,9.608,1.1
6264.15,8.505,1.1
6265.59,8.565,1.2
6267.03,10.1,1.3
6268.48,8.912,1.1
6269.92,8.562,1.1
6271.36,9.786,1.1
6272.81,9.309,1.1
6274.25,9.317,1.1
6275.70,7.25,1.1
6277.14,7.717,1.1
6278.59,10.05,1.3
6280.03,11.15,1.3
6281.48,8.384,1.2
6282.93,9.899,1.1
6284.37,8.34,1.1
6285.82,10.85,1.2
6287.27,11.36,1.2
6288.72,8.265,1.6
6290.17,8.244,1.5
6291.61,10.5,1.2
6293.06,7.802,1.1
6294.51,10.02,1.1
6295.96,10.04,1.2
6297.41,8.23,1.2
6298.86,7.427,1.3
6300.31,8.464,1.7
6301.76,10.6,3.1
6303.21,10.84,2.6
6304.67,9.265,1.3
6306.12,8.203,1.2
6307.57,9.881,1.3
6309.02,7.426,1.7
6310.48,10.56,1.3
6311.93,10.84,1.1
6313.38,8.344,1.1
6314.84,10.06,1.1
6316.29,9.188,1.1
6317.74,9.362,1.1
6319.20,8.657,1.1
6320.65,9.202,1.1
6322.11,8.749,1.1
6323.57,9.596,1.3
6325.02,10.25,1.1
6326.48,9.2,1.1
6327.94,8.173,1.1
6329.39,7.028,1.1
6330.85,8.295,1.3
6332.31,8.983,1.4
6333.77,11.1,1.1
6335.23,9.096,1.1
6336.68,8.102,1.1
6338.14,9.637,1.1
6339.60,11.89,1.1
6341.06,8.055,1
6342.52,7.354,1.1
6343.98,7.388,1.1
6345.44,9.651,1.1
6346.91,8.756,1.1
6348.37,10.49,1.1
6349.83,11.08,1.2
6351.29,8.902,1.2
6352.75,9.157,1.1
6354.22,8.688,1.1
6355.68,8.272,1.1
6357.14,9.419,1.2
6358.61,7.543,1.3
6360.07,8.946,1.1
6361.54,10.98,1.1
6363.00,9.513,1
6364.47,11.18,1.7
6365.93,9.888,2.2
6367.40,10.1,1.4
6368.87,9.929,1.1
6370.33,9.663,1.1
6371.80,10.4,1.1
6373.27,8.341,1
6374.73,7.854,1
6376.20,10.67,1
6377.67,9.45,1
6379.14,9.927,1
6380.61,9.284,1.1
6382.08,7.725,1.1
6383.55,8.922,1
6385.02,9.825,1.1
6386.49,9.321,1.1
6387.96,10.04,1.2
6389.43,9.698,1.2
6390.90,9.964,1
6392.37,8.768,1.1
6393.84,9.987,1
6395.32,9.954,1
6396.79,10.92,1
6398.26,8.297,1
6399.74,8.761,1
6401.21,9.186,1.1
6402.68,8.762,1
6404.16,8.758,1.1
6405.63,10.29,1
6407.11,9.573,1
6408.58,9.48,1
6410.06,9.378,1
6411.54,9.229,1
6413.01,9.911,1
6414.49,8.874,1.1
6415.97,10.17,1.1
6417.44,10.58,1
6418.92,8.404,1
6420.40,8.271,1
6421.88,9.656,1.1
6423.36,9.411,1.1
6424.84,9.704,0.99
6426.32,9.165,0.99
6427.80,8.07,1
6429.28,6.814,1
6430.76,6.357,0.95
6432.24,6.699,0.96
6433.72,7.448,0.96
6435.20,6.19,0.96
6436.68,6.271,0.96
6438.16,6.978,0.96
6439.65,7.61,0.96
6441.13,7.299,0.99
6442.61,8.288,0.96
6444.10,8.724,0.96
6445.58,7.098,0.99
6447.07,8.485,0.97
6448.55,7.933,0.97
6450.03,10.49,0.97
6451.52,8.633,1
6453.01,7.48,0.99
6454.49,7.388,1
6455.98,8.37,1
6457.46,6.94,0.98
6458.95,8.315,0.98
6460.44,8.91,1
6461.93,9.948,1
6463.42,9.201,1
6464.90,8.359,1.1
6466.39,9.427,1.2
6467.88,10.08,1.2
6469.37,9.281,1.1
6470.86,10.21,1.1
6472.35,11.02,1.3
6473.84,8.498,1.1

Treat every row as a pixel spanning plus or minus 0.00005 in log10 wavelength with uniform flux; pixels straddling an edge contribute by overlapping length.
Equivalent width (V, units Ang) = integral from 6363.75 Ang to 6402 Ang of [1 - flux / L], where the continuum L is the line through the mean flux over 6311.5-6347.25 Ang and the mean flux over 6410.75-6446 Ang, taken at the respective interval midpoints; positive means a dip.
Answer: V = -4.11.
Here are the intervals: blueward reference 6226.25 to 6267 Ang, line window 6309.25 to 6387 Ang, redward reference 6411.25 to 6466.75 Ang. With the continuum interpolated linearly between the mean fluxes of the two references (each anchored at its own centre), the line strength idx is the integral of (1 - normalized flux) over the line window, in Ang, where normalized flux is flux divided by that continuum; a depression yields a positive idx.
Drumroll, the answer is -4.83 Ang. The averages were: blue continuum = 9.21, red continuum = 8.33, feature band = 9.29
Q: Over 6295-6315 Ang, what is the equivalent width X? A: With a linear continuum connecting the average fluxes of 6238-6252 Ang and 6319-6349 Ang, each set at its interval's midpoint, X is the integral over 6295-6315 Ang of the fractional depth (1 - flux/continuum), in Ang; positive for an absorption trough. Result -0.5 Ang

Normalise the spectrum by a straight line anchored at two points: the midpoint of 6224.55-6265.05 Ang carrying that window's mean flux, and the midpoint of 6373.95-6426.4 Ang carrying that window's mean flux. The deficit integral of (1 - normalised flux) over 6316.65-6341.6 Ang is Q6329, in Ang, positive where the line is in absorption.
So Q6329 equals 0.5 Ang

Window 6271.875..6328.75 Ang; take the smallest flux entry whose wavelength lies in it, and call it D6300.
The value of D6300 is 7.25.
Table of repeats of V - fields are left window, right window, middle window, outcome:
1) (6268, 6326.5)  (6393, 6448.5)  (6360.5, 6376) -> -1.57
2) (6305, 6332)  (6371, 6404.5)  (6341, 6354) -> 0.23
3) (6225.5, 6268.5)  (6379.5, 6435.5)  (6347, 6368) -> -1.08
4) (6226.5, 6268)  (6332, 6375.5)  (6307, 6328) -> -0.04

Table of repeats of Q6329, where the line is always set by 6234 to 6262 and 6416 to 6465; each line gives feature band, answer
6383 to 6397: -2.1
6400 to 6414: -1.7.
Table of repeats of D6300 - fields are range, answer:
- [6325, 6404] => 7.028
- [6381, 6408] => 7.725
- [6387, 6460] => 6.19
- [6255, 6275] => 8.505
